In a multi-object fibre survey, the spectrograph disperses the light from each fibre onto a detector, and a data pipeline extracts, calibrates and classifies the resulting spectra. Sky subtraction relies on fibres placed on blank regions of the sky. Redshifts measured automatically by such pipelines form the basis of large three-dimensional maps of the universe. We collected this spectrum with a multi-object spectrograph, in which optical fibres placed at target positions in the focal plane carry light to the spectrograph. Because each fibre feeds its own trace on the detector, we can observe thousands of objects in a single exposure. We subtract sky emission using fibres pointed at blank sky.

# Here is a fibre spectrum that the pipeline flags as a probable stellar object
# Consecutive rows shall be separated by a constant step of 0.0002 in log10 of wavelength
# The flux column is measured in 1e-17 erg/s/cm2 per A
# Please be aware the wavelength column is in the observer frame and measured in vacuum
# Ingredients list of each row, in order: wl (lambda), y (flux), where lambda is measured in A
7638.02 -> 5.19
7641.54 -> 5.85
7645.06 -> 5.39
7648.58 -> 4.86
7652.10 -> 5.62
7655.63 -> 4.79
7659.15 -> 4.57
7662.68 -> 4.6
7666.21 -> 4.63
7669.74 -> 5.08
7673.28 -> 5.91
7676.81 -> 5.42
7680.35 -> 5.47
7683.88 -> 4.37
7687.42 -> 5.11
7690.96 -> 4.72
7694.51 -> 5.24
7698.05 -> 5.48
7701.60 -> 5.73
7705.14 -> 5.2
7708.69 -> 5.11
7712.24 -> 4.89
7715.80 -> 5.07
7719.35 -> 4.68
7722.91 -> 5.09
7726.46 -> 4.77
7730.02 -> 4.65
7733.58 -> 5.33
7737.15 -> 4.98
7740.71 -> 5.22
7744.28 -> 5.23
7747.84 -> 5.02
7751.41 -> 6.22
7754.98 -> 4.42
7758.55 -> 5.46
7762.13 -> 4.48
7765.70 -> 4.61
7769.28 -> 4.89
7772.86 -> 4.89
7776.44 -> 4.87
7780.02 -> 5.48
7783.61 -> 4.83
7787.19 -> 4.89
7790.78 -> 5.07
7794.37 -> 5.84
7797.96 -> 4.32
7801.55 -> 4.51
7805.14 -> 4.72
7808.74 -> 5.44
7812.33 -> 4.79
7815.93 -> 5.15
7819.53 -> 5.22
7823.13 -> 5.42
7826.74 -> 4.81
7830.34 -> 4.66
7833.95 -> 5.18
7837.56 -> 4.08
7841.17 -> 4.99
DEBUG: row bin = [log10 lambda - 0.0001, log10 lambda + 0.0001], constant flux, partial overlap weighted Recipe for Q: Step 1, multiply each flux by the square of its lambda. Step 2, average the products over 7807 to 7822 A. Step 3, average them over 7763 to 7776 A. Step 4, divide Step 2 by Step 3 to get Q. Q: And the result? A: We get 1.1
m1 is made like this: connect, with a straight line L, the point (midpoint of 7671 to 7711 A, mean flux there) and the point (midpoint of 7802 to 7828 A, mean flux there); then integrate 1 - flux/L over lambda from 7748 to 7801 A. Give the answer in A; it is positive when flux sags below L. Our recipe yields 1.1 A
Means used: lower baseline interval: 5.24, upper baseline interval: 5.05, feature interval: 5.01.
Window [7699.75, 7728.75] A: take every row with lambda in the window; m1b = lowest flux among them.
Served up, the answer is 4.68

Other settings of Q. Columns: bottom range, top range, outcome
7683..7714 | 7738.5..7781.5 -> 1.01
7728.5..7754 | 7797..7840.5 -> 0.95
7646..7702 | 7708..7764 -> 1.01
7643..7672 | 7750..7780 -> 1.03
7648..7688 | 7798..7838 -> 1.01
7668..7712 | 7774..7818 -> 0.98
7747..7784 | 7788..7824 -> 1.01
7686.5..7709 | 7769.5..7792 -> 0.97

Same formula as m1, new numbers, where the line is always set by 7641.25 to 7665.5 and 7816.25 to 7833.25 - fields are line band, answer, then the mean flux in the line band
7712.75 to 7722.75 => 0.2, 4.91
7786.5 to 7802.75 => 0.3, 4.94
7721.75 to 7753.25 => -0.8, 5.17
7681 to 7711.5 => -0.5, 5.13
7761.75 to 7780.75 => 0.7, 4.87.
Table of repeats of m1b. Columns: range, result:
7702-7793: 4.42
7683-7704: 4.37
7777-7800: 4.32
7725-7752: 4.65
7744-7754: 5.02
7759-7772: 4.48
